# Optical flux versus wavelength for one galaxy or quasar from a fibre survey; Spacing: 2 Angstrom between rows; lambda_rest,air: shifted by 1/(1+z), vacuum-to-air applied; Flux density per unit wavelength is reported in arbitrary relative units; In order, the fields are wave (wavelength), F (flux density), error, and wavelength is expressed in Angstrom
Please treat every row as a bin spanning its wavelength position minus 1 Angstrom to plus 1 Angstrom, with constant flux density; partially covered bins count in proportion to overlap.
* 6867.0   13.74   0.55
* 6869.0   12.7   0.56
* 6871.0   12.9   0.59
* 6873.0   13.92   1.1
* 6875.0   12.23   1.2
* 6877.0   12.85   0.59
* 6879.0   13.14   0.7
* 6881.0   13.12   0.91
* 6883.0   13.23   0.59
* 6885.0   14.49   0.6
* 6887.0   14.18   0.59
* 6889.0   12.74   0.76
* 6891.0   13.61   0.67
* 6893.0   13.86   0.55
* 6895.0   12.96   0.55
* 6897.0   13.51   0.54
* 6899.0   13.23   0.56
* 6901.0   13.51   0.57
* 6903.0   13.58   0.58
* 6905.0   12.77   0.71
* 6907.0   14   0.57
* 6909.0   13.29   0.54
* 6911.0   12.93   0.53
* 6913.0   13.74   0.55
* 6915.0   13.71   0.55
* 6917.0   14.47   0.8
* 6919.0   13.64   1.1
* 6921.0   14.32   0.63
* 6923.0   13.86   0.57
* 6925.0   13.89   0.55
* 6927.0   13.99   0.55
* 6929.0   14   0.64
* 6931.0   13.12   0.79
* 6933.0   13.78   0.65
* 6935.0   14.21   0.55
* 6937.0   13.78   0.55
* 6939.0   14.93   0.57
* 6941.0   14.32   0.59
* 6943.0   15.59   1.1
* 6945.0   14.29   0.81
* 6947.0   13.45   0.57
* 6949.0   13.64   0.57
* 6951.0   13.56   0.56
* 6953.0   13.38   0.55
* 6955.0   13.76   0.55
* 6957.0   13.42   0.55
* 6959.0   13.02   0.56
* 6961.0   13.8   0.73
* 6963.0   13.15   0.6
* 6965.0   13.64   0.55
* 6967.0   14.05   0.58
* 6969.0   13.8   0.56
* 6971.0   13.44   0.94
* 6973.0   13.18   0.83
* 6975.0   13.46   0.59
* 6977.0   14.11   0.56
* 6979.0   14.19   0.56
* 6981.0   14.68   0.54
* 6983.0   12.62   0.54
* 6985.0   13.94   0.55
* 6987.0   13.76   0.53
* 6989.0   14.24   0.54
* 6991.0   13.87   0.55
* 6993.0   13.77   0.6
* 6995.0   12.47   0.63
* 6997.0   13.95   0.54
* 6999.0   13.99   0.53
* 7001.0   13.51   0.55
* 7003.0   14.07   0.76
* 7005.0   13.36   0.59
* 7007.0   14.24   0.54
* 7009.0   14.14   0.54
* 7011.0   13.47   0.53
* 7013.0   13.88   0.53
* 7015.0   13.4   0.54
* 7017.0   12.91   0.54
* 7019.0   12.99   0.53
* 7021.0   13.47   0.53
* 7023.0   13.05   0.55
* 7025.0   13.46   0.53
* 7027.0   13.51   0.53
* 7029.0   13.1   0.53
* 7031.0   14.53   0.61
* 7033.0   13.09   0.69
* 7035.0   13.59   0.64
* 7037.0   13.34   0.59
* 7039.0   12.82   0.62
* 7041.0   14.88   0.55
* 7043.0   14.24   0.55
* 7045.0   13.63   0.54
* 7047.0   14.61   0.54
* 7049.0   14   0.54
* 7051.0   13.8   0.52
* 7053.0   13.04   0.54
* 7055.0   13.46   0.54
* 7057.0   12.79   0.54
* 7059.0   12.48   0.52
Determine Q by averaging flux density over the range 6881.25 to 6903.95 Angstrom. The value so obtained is 13.5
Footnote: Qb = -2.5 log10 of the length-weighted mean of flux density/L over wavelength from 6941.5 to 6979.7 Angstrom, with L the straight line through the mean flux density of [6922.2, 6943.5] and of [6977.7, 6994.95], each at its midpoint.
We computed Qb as 0.02 mag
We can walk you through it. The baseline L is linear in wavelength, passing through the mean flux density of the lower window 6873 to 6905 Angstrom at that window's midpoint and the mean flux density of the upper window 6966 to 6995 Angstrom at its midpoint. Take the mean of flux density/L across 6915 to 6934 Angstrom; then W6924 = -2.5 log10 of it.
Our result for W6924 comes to -0.03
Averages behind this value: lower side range 13.3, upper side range 13.7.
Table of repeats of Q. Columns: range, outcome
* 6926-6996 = 13.8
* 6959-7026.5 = 13.6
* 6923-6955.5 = 14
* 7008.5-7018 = 13.5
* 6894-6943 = 13.8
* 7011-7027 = 13.3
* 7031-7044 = 13.7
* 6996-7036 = 13.6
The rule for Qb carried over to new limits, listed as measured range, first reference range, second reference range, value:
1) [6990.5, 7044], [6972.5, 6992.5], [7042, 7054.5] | 0.02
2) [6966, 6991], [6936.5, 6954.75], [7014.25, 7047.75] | 0.01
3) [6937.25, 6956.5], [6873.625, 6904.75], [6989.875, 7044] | -0.05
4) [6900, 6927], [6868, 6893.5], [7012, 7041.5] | -0.03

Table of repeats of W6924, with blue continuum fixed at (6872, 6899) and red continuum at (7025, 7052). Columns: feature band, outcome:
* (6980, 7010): -0.01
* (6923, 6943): -0.05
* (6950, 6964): 0.01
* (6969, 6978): 0.00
